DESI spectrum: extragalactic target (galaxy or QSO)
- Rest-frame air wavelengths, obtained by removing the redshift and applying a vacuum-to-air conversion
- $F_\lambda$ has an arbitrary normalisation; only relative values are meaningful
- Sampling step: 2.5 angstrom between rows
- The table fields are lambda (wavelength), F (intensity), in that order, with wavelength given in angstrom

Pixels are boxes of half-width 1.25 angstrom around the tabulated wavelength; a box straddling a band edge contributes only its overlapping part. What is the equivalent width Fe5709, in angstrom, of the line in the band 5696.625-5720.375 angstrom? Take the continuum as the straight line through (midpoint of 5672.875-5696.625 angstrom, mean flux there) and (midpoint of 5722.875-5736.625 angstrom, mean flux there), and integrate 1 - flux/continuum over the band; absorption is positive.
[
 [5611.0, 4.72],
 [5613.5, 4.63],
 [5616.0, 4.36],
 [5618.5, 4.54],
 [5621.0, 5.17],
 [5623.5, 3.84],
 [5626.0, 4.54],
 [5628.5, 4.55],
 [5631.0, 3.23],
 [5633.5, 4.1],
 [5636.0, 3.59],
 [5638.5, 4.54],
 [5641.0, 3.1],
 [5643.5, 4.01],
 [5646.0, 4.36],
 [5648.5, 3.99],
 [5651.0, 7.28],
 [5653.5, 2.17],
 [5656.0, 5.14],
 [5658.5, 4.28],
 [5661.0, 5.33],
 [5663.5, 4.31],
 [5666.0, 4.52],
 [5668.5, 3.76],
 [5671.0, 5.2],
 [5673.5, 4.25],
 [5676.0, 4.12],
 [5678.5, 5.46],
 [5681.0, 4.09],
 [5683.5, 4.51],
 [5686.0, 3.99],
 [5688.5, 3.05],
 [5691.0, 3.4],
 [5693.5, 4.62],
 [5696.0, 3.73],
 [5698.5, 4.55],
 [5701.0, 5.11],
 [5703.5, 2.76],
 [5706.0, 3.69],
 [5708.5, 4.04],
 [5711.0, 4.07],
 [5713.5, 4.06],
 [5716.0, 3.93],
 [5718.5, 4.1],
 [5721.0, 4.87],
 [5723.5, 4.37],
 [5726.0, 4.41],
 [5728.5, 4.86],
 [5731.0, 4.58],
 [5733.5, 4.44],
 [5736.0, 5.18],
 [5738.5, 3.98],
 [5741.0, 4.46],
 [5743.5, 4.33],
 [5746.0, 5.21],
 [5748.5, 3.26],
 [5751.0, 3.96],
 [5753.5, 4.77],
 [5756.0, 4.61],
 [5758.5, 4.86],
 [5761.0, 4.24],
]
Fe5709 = 1.8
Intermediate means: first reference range 4.13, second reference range 4.63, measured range 4.05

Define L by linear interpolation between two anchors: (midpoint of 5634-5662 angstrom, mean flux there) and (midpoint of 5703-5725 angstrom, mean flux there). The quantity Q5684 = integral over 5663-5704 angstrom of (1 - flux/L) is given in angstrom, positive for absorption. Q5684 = -0.5 angstrom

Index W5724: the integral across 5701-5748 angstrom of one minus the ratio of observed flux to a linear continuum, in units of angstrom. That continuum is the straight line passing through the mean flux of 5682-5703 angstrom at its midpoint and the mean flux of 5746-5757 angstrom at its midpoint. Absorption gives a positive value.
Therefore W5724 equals -1.4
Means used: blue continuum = 4.07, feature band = 4.3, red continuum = 4.26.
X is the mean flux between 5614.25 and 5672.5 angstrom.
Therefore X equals 4.35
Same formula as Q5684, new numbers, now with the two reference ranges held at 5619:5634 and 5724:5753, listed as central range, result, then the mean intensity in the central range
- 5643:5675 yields -1.53 angstrom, 4.52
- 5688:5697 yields 1.26 angstrom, 3.75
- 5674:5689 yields 0.28 angstrom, 4.26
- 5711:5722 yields 0.48 angstrom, 4.21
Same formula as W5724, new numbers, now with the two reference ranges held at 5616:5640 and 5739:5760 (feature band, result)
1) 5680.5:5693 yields 1.4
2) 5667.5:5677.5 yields -0.2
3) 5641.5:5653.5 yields -0.7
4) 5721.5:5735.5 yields -0.6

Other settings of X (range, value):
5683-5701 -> 4.04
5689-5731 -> 4.15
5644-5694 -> 4.38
